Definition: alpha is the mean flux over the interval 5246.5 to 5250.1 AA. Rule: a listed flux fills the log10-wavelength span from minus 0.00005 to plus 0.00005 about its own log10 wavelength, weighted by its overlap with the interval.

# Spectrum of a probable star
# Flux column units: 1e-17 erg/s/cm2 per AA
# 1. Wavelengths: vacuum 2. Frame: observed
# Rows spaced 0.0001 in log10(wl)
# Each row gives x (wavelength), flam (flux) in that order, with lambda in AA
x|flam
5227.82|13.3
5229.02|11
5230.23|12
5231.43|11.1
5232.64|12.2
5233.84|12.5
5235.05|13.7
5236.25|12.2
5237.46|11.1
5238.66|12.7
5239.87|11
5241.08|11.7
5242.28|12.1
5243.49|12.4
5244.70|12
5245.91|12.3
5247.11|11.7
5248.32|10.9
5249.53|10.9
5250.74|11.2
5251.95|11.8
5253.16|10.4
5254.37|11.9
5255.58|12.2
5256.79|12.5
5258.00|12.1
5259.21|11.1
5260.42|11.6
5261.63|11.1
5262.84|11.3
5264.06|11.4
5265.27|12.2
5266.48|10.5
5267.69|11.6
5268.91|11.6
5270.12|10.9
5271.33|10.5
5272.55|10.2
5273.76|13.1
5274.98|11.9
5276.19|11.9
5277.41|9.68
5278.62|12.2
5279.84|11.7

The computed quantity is 11.2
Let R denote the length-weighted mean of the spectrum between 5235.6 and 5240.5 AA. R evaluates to 11.8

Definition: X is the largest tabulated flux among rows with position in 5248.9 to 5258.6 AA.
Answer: 12.5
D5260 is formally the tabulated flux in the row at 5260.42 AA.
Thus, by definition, 11.6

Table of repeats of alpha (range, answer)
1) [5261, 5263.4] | 11.2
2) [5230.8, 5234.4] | 11.9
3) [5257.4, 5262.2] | 11.5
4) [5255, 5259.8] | 12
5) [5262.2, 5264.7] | 11.3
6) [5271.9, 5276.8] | 11.8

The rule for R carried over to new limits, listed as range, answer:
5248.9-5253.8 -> 11.1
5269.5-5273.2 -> 10.6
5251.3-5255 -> 11.4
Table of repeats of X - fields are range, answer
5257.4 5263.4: 12.1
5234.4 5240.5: 13.7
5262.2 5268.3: 12.2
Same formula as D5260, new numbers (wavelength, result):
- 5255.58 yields 12.2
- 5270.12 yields 10.9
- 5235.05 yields 13.7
